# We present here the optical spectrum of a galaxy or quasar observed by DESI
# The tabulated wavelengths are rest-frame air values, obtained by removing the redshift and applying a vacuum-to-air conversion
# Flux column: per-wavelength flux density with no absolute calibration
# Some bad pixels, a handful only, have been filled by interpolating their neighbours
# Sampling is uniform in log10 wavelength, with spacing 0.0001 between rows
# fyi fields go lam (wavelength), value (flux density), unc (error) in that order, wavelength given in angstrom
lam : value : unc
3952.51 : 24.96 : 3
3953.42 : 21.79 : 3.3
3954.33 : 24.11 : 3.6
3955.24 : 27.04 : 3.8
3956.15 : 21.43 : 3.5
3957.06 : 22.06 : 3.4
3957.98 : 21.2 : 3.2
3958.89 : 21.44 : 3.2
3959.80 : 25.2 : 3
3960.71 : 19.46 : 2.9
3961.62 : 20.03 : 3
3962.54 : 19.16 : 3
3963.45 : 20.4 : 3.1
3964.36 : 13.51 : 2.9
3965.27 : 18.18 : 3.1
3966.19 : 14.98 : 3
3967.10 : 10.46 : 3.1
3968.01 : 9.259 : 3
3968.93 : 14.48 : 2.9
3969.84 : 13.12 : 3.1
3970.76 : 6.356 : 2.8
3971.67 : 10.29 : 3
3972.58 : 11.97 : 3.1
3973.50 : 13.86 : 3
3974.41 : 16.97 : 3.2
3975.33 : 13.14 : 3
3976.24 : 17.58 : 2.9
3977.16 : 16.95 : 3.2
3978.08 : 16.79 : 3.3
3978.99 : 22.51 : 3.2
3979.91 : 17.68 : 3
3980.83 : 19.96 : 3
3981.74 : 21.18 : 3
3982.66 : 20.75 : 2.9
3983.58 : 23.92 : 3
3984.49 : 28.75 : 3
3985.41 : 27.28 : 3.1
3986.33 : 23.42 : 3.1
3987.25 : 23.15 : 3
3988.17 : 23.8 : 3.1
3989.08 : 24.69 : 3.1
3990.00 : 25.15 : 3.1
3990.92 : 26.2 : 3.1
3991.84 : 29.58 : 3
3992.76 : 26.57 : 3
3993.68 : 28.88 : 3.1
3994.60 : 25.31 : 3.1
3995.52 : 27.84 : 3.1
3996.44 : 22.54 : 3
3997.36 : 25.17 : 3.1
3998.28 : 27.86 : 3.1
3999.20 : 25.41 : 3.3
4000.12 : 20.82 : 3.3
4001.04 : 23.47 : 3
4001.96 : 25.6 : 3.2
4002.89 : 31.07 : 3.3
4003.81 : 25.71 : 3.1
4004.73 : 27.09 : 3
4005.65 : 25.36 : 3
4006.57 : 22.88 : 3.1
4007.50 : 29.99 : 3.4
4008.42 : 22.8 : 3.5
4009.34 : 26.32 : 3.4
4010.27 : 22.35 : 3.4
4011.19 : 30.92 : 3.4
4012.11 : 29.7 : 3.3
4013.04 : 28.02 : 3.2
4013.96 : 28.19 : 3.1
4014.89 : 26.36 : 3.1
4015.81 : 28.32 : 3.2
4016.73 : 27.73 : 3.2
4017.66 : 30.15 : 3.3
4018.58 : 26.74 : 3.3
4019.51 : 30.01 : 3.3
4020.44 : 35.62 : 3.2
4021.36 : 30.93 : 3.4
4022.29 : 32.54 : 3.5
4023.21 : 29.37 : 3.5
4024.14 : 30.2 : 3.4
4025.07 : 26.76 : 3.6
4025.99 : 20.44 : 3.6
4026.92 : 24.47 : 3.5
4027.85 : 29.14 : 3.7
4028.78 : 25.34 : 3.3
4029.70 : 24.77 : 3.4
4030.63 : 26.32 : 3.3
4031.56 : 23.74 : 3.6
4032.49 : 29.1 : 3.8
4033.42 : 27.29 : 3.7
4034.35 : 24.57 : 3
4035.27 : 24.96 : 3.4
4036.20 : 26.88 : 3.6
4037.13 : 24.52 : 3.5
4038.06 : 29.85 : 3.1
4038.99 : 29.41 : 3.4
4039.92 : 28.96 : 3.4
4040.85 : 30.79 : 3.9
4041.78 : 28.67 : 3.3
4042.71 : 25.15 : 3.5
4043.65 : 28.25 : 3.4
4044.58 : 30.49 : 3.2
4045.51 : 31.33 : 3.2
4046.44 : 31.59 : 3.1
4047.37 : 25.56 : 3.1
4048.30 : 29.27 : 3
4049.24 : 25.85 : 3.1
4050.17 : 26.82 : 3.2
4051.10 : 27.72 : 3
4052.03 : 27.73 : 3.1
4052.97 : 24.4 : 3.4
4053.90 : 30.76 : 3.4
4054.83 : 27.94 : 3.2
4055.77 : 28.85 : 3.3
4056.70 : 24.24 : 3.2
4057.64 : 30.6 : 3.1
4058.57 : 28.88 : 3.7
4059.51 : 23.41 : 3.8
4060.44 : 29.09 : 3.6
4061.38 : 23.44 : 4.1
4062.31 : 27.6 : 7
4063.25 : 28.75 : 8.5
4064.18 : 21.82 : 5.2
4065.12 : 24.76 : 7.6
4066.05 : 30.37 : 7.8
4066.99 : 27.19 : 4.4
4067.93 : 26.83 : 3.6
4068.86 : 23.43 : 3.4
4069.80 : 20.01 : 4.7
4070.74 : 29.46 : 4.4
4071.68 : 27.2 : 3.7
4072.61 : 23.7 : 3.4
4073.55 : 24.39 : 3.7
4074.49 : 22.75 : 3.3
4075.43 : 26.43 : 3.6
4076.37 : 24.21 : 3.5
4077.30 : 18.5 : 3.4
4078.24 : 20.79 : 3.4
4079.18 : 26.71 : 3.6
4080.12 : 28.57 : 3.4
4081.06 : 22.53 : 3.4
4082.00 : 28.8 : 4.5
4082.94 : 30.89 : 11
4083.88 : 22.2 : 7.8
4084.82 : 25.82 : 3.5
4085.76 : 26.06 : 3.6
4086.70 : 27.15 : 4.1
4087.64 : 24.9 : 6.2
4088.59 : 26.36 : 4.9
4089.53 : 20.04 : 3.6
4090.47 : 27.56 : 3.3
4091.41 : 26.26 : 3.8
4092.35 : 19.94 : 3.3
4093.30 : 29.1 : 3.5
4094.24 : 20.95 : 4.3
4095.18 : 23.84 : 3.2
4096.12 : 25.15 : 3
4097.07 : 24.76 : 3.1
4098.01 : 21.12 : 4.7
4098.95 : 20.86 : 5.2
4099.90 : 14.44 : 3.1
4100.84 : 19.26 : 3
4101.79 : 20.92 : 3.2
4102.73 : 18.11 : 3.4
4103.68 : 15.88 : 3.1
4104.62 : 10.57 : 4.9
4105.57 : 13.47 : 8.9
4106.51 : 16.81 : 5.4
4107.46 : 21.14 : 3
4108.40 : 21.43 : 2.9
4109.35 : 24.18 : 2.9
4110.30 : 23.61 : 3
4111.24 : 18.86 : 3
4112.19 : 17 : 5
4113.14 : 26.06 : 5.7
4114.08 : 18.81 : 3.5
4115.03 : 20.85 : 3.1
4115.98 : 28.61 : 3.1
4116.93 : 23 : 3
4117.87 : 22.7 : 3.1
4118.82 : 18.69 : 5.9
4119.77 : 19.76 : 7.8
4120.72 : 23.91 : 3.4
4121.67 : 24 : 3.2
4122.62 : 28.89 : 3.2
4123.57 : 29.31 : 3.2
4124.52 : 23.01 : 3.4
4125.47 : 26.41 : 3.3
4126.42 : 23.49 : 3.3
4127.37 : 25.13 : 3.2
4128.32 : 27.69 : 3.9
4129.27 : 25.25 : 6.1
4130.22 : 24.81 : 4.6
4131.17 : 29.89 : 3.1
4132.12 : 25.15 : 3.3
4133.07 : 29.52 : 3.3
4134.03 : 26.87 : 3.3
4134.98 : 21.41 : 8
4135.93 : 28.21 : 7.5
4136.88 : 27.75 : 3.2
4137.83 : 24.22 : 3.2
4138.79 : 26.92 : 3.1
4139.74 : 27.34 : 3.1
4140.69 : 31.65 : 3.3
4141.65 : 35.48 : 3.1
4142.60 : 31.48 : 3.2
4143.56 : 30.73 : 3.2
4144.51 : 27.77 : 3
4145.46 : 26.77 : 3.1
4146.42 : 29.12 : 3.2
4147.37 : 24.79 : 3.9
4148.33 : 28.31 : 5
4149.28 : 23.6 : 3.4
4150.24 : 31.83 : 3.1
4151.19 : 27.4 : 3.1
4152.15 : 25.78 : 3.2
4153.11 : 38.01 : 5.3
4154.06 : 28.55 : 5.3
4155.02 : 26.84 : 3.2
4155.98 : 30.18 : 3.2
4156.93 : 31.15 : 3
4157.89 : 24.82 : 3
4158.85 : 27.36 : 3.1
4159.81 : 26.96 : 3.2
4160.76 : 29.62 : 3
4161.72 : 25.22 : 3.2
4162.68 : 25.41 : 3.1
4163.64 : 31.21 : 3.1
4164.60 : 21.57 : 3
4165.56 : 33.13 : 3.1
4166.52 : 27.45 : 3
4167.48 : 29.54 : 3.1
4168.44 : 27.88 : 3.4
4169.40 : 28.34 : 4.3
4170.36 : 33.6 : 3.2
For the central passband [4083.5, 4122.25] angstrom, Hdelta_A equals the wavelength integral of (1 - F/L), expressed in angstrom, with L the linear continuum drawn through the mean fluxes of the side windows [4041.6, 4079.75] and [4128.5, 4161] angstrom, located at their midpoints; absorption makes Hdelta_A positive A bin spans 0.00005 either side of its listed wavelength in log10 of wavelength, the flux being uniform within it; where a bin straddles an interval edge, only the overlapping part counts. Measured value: 7.7 angstrom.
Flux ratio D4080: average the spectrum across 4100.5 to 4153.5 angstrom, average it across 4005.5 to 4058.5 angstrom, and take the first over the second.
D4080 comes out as 0.89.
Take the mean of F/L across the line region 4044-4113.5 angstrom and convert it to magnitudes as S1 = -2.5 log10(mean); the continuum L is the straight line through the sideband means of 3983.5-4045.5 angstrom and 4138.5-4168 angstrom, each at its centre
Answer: 0.137 mag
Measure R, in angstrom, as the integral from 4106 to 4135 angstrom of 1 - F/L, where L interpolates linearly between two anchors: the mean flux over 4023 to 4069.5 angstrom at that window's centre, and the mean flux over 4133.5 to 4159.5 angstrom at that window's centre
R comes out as 4.4 angstrom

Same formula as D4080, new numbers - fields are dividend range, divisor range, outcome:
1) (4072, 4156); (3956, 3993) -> 1.28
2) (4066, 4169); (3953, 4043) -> 1.06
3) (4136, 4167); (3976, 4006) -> 1.17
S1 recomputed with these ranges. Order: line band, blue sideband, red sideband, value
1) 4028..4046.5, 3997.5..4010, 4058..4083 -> -0.08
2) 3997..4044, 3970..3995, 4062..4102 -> -0.22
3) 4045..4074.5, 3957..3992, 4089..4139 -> -0.25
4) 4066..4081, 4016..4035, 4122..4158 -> 0.12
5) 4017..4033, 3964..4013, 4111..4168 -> -0.21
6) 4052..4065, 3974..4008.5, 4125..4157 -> -0.05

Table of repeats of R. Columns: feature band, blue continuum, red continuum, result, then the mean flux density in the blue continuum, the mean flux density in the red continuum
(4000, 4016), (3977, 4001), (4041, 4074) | -1.0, 24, 27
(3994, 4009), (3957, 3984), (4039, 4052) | -2.7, 17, 28.5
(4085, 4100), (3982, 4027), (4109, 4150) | 1.2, 26.7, 25.7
